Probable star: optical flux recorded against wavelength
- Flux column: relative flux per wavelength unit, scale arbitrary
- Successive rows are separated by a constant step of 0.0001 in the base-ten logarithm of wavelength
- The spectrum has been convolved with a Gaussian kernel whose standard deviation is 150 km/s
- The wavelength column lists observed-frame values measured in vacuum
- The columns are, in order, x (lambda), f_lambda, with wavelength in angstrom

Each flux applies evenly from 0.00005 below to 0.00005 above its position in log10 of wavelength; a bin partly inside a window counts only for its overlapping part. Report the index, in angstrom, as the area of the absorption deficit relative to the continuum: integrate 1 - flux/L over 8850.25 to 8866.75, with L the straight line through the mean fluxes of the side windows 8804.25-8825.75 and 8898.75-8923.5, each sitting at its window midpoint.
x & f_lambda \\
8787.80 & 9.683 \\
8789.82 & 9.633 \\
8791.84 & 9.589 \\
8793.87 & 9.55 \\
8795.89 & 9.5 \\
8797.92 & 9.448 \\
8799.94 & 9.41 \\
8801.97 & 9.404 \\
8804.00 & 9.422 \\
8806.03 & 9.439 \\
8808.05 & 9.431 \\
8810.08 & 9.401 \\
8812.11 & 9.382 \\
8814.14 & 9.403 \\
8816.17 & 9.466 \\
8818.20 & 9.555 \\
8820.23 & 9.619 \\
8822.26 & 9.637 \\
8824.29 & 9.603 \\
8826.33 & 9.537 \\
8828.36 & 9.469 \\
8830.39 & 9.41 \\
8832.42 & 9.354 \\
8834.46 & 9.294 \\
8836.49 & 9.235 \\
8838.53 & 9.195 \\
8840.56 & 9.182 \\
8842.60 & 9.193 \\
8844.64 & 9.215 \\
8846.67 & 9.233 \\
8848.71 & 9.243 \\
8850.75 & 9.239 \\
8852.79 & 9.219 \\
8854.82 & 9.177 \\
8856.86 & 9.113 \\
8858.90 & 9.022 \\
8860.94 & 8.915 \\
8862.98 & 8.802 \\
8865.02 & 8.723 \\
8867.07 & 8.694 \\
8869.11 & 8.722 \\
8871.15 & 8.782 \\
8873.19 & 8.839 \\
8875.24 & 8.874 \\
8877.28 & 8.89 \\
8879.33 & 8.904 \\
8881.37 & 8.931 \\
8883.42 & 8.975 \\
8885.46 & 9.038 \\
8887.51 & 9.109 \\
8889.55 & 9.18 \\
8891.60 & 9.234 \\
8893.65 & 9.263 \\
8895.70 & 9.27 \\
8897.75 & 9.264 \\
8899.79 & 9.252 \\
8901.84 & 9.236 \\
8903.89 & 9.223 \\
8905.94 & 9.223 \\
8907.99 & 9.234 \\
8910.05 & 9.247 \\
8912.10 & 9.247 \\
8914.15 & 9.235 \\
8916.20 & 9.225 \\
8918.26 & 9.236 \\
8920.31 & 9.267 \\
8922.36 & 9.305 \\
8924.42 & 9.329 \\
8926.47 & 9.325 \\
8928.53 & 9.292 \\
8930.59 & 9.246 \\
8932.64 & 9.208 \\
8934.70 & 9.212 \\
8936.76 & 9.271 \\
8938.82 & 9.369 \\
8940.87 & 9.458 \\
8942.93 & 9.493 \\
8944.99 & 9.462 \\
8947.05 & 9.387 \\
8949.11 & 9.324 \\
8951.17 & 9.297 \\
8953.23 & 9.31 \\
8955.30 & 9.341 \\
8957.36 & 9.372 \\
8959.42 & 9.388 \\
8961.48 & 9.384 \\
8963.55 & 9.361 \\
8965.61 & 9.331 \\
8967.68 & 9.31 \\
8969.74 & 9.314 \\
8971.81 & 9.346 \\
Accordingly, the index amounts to 0.7 angstrom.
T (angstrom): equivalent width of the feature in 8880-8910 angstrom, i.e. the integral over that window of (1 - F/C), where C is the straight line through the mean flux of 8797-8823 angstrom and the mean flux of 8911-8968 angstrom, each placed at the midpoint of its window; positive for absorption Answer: 0.63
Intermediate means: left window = 9.46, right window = 9.32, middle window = 9.17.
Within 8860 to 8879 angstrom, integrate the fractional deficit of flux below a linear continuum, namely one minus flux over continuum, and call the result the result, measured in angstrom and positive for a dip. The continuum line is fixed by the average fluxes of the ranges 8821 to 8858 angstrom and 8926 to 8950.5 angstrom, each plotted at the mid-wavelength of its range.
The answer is 1.0 angstrom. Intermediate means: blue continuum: 9.31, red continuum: 9.34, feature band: 8.8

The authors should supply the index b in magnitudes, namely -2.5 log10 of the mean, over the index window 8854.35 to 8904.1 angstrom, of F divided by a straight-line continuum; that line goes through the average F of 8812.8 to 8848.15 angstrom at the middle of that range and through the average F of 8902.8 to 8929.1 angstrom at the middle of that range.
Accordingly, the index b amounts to 0.04 mag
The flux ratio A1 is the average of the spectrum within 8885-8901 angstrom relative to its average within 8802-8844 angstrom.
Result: 0.98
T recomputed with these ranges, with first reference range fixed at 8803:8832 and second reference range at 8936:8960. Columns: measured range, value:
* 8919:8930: 0.1 angstrom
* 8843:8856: 0.3 angstrom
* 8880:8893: 0.5 angstrom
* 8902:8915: 0.2 angstrom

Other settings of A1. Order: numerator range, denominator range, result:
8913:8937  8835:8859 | 1.01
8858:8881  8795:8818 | 0.94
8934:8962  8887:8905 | 1.01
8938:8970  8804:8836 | 0.99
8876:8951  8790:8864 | 0.99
